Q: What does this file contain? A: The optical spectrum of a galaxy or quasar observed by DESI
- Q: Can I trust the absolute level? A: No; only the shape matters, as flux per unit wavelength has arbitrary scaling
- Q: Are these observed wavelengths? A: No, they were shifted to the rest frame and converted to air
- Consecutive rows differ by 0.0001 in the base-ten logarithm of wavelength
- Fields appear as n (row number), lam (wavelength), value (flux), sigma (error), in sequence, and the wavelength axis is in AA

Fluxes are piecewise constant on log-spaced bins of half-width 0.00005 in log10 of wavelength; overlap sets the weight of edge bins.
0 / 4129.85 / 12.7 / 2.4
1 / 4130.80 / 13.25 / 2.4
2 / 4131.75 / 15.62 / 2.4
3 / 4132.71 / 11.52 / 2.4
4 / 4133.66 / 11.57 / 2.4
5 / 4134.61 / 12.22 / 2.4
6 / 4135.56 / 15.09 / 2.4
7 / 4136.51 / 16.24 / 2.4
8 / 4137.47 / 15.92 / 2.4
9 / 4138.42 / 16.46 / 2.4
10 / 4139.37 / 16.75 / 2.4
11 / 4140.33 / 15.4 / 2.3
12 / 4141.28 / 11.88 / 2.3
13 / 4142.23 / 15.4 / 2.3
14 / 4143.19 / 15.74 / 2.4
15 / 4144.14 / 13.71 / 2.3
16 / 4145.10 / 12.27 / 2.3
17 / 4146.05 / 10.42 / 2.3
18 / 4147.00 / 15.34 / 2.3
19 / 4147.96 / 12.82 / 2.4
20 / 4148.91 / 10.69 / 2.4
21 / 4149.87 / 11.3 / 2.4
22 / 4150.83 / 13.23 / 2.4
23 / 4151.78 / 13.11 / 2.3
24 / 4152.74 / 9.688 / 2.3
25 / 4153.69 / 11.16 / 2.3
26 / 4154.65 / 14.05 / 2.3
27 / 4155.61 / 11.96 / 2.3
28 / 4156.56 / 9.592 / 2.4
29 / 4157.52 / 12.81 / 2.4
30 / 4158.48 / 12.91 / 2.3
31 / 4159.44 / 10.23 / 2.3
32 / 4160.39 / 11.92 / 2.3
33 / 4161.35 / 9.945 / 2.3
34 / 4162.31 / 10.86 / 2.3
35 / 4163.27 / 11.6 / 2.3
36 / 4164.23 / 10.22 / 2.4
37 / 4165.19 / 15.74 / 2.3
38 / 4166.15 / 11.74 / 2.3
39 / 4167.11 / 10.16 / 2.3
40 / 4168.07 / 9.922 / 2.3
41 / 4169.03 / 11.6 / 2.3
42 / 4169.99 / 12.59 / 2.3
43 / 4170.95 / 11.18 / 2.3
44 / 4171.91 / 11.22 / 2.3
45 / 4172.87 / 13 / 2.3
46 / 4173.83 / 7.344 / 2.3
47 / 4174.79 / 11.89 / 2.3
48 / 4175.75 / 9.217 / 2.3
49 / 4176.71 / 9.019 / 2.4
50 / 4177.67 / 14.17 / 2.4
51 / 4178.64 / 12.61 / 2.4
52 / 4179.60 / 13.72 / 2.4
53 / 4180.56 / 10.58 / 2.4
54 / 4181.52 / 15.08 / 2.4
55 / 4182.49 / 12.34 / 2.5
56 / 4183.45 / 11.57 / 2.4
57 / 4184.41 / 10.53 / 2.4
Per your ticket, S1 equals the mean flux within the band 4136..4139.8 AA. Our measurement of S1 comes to 16.3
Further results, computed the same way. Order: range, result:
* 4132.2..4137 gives 13.3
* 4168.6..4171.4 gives 11.8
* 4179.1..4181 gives 12.2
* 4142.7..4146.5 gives 13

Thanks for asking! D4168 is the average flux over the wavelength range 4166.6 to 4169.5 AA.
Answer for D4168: 10.6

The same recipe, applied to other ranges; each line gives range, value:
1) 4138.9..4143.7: 15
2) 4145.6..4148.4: 12.9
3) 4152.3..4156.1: 11.7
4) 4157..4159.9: 11.9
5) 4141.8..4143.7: 15.5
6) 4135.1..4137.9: 15.7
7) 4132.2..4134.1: 11.6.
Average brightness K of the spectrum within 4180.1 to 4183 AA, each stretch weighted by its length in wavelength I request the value 12.7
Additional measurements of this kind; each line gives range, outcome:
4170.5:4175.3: 10.9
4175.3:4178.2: 10.8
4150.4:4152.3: 13.1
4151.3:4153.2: 11.4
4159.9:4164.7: 10.9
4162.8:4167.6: 11.9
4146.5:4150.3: 12.5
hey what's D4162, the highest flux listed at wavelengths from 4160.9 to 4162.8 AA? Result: 10.86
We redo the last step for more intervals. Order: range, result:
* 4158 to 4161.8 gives 12.91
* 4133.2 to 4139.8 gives 16.75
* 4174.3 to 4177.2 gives 11.89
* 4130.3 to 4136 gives 15.62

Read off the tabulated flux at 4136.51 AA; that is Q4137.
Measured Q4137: 16.24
